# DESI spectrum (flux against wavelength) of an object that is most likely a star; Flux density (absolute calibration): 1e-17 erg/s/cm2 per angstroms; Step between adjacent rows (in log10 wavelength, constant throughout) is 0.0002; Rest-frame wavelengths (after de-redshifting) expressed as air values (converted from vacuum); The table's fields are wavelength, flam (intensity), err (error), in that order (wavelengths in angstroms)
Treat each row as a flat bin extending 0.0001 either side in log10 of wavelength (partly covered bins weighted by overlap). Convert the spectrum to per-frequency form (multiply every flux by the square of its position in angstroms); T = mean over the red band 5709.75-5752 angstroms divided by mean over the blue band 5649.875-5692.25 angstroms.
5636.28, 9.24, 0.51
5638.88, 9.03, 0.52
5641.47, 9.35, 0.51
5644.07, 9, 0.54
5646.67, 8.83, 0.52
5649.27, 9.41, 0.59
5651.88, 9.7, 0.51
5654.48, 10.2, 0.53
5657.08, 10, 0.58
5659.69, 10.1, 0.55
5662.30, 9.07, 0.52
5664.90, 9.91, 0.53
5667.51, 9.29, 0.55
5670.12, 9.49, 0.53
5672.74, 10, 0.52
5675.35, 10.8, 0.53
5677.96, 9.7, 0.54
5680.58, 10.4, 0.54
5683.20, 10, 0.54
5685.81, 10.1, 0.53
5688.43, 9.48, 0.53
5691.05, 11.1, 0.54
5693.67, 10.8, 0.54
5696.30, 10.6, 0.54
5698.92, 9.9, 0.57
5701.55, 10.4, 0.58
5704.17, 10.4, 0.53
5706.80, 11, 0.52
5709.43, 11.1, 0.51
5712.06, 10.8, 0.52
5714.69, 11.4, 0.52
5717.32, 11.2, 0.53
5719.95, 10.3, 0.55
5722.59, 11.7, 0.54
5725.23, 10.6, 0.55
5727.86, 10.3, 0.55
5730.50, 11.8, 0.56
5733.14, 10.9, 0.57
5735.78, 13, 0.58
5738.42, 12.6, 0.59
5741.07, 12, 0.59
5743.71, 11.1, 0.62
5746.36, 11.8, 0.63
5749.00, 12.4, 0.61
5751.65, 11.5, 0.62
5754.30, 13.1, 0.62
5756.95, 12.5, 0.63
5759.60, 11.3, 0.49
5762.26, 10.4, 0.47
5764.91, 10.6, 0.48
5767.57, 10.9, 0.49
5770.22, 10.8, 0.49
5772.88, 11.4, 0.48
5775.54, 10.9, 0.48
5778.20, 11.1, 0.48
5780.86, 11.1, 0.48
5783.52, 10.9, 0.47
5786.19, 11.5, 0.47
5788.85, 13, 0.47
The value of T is 1.2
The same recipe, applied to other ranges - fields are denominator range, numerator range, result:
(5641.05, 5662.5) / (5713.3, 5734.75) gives 1.19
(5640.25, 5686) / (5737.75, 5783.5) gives 1.22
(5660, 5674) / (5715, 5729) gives 1.16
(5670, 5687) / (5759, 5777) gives 1.11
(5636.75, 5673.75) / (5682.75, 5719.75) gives 1.13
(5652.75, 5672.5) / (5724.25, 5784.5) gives 1.21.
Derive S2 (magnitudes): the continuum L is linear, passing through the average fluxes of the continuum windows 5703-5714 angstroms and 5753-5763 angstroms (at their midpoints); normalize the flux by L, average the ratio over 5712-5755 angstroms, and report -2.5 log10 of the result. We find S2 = -0.02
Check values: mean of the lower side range 10.9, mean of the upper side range 11.9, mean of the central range 11.6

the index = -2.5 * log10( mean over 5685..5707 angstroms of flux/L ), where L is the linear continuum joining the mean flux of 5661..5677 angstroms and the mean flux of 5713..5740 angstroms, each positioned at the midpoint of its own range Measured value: 0.013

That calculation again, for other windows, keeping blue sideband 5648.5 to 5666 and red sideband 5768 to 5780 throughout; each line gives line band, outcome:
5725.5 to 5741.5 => -0.104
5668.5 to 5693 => -0.010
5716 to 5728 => -0.040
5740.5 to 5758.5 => -0.121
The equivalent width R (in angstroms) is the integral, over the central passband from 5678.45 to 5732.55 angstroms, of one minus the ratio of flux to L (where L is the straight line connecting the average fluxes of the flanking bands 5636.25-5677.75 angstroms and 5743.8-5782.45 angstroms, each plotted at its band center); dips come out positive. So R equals -1.20 angstroms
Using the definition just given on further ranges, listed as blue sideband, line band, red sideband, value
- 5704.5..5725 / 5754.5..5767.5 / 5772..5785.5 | -0.3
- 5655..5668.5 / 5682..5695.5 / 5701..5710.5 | 0.1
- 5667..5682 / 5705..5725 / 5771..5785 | -1.2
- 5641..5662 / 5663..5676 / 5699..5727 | 0.2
